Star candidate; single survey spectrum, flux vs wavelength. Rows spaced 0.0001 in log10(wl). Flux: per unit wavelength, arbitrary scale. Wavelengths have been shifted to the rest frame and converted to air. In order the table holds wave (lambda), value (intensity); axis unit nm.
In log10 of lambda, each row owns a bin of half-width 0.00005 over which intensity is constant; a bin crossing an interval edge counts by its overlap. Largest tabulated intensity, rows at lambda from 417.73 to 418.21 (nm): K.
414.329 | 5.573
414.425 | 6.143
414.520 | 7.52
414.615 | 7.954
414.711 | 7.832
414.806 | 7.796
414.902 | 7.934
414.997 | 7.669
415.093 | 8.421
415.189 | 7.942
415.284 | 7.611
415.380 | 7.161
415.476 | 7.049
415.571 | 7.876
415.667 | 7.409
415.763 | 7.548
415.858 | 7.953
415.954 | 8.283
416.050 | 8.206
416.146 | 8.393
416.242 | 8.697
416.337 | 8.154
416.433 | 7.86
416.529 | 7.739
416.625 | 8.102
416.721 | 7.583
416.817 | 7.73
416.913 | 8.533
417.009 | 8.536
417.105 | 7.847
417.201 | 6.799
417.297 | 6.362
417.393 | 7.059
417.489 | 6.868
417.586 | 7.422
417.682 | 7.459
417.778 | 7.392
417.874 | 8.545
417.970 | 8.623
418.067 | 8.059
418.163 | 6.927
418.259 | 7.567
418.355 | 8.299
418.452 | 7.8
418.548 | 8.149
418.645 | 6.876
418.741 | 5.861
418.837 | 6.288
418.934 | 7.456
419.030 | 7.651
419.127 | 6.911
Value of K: 8.623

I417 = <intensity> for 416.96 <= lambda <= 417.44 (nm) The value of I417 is 7.33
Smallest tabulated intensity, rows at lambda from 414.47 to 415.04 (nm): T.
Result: 7.52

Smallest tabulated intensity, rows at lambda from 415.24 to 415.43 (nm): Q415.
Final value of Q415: 7.161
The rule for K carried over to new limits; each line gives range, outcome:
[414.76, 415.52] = 8.421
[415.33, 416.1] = 8.283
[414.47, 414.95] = 7.954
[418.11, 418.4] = 8.299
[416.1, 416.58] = 8.697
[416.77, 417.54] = 8.536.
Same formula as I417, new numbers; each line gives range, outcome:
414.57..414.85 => 7.86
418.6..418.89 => 6.36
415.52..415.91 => 7.71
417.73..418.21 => 7.91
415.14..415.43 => 7.56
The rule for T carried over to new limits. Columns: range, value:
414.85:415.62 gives 7.049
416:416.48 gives 7.86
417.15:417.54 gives 6.362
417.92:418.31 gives 6.927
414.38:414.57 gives 6.143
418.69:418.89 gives 5.861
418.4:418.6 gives 7.8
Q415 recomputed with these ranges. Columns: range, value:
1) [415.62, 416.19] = 7.409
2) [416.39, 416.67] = 7.739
